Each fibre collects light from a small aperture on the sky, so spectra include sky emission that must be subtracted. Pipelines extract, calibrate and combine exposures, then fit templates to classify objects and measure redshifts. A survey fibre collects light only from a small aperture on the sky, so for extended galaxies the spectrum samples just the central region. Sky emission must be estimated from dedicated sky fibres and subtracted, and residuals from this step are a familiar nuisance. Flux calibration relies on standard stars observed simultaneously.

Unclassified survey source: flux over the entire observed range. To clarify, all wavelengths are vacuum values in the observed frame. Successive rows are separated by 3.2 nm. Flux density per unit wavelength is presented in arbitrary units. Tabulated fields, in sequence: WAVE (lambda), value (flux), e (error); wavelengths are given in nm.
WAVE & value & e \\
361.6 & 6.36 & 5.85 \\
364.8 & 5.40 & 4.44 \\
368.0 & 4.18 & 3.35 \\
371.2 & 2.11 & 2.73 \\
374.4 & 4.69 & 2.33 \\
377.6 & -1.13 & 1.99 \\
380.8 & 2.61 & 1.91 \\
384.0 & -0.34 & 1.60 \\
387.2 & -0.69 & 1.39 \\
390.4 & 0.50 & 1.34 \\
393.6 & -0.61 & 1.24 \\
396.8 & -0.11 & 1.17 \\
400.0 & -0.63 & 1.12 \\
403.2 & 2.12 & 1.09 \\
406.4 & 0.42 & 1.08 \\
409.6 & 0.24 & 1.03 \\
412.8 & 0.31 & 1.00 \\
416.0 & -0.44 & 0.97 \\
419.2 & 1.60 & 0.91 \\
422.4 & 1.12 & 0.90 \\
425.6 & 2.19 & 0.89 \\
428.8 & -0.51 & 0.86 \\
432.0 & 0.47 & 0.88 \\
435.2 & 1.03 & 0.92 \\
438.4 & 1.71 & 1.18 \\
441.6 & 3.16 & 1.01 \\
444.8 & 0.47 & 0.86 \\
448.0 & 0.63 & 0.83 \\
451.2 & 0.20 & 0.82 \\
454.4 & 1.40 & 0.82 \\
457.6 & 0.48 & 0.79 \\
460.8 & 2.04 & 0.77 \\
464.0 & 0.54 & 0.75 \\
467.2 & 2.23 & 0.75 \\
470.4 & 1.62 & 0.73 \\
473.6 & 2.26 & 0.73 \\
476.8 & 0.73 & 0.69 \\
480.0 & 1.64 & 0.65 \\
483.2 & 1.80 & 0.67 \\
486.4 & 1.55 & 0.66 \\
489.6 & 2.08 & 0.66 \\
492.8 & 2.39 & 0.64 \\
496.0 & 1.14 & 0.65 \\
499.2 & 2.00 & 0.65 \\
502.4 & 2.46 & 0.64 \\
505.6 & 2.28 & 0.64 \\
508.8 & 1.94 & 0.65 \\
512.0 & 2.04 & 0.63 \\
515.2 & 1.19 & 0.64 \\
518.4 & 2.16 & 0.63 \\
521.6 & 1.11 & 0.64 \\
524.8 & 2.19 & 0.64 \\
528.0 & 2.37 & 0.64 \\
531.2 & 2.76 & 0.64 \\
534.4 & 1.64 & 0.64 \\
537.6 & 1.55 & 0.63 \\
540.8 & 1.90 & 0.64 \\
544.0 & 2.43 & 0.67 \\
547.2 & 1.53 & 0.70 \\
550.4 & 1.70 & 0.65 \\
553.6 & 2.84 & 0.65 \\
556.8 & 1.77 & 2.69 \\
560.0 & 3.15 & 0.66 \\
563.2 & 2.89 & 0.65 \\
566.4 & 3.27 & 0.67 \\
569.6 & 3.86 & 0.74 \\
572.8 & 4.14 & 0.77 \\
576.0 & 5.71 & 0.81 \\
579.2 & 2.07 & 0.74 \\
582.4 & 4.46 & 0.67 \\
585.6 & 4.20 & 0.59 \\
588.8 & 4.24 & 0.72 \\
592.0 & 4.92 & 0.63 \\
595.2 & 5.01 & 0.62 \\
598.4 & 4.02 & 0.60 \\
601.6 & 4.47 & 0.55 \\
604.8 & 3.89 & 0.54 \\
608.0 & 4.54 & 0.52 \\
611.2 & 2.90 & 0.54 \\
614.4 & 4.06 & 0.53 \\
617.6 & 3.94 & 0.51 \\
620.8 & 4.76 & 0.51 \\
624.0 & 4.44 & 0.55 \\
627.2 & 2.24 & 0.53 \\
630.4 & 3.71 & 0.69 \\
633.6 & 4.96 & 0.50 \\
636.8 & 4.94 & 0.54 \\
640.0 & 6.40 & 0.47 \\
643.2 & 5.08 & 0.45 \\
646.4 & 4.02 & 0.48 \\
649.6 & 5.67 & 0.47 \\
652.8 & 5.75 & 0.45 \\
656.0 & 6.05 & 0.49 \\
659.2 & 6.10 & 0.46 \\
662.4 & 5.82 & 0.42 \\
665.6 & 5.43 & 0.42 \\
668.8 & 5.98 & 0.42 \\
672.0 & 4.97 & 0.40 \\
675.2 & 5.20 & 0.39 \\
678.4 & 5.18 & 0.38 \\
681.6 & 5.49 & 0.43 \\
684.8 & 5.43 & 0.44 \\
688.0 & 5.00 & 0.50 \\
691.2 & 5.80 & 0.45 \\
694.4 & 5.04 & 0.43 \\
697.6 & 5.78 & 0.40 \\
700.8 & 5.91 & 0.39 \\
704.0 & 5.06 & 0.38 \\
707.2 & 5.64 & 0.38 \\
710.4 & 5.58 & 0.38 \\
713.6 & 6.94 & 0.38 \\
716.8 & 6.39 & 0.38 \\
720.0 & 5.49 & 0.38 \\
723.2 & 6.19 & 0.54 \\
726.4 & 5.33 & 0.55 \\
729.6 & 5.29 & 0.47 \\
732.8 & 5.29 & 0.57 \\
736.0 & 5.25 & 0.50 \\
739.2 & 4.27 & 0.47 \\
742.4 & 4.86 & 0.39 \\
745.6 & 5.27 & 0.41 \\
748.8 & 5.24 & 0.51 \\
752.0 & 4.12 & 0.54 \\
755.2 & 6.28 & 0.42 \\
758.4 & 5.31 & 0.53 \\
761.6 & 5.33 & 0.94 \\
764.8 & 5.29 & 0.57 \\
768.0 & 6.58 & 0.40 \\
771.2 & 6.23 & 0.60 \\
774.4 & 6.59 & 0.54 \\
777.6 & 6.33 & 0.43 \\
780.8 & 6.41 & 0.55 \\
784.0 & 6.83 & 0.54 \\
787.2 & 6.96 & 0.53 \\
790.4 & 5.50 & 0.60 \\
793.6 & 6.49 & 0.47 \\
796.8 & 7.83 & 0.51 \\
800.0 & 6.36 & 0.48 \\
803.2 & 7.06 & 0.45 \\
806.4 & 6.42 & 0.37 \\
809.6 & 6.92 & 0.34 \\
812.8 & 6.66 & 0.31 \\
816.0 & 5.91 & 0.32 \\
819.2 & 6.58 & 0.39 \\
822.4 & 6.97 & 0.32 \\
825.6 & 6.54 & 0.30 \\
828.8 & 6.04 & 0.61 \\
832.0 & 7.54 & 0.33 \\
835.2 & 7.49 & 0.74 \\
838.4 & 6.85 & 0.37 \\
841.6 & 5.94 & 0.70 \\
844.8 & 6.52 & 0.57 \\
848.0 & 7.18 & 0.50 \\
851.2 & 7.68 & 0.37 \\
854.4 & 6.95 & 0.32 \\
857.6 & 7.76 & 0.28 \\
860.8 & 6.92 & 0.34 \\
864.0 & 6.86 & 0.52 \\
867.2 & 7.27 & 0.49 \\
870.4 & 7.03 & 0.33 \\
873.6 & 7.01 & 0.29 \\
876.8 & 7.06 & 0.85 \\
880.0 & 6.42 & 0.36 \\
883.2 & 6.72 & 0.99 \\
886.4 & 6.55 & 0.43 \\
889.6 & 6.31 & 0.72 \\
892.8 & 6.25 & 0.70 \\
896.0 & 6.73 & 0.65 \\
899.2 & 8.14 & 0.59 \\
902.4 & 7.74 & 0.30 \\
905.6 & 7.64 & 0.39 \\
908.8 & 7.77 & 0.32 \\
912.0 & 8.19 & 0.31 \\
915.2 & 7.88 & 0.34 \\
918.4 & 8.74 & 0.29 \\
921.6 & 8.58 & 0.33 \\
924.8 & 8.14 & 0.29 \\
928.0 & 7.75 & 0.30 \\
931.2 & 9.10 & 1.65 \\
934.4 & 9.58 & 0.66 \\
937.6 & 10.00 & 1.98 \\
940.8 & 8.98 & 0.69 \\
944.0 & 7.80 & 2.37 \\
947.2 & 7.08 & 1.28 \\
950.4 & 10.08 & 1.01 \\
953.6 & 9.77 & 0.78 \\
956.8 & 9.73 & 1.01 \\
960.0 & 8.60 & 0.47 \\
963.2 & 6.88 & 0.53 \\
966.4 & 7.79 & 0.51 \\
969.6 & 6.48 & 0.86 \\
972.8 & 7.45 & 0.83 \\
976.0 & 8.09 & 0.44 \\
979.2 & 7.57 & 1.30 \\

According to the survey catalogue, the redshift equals 0.43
